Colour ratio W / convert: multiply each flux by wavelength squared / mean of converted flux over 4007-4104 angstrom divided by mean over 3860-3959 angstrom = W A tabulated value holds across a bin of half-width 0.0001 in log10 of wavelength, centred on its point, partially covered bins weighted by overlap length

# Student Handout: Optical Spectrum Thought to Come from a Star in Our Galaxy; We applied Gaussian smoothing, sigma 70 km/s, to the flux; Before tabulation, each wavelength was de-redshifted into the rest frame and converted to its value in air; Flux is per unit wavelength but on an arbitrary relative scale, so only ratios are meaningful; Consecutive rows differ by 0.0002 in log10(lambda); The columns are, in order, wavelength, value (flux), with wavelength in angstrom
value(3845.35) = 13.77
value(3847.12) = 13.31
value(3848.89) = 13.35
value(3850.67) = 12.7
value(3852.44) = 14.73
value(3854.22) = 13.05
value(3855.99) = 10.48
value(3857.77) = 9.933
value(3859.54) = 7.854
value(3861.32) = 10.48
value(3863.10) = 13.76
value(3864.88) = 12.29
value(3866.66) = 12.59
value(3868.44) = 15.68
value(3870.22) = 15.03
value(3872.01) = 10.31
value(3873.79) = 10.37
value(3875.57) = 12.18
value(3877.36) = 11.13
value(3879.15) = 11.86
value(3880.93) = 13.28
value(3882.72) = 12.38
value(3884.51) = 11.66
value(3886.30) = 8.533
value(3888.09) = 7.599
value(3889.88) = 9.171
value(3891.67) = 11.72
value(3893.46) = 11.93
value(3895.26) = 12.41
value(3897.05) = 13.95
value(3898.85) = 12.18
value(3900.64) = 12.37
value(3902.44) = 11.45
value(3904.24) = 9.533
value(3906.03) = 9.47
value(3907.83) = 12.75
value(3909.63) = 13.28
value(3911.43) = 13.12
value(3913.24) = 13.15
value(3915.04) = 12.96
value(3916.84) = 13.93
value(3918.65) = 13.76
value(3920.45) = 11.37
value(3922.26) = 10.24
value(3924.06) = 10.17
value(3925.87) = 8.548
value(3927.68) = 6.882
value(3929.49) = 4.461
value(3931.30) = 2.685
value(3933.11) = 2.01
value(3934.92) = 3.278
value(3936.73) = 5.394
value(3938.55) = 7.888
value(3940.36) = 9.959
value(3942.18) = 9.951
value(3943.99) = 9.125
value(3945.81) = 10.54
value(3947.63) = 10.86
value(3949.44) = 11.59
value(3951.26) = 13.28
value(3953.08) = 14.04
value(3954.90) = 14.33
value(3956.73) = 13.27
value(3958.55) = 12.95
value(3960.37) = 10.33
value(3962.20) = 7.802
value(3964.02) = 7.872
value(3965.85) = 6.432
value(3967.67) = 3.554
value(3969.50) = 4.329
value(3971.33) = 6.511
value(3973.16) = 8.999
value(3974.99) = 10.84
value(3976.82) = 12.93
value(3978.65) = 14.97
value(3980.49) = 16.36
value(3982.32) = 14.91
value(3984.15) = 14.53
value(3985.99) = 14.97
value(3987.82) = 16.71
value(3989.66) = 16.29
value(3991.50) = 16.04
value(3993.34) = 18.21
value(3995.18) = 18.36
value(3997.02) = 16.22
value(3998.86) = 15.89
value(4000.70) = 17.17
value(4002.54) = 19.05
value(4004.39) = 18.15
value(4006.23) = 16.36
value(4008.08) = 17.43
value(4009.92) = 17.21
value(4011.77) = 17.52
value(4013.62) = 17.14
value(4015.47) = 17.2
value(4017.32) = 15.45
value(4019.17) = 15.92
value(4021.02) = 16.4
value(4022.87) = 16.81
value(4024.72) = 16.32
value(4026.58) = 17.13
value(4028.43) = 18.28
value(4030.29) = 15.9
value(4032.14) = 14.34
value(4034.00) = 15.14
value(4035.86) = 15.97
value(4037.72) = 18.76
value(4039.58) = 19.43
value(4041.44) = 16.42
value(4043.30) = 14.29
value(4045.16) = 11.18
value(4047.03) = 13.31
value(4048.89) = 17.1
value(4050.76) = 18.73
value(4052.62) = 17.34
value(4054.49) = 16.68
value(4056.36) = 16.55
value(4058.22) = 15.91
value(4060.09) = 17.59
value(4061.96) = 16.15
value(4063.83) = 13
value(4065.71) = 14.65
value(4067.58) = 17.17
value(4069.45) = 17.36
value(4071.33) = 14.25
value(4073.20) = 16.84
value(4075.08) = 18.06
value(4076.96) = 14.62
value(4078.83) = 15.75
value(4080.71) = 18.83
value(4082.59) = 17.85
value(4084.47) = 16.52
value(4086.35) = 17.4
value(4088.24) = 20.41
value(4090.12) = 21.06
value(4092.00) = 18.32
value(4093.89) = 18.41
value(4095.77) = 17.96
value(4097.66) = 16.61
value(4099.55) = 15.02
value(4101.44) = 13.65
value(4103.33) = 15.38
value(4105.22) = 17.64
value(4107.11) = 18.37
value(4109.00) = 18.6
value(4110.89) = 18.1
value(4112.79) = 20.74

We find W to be 1.65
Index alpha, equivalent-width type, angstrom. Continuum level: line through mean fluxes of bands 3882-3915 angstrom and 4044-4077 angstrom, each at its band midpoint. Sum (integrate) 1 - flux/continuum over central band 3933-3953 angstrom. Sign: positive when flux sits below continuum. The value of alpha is 5.9 angstrom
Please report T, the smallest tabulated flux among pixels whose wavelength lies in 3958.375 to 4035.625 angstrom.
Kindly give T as 3.554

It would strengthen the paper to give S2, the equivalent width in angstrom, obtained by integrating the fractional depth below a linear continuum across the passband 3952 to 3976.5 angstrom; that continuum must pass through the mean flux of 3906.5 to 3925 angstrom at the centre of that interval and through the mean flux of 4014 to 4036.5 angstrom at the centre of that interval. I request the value 8.0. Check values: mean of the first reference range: 12.4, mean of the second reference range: 16.3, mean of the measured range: 9.44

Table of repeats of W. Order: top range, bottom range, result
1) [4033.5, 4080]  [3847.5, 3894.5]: 1.51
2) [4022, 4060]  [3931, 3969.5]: 1.92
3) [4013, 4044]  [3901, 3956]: 1.73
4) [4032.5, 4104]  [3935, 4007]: 1.40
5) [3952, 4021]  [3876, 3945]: 1.44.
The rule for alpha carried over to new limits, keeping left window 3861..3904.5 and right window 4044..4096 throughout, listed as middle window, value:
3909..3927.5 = 1.3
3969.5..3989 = 2.1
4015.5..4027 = -0.7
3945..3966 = 3.7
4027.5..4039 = -0.5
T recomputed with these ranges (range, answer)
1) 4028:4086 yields 11.18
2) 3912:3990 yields 2.01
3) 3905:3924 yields 9.47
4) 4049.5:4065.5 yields 13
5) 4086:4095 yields 17.4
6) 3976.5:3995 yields 12.93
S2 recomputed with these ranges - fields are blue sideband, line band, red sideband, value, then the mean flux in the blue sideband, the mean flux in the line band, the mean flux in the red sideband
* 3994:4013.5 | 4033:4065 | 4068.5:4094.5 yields 2.5 angstrom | 17.3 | 16.1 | 17.5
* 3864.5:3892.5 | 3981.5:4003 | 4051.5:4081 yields -3.1 angstrom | 11.6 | 16.5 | 16.3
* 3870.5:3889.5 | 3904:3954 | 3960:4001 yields 8.4 angstrom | 11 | 9.8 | 12.6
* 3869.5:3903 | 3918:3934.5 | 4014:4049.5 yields 6.7 angstrom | 11.5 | 7.57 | 16.1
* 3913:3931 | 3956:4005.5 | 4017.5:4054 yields 1.3 angstrom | 10.2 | 13.1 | 16.2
